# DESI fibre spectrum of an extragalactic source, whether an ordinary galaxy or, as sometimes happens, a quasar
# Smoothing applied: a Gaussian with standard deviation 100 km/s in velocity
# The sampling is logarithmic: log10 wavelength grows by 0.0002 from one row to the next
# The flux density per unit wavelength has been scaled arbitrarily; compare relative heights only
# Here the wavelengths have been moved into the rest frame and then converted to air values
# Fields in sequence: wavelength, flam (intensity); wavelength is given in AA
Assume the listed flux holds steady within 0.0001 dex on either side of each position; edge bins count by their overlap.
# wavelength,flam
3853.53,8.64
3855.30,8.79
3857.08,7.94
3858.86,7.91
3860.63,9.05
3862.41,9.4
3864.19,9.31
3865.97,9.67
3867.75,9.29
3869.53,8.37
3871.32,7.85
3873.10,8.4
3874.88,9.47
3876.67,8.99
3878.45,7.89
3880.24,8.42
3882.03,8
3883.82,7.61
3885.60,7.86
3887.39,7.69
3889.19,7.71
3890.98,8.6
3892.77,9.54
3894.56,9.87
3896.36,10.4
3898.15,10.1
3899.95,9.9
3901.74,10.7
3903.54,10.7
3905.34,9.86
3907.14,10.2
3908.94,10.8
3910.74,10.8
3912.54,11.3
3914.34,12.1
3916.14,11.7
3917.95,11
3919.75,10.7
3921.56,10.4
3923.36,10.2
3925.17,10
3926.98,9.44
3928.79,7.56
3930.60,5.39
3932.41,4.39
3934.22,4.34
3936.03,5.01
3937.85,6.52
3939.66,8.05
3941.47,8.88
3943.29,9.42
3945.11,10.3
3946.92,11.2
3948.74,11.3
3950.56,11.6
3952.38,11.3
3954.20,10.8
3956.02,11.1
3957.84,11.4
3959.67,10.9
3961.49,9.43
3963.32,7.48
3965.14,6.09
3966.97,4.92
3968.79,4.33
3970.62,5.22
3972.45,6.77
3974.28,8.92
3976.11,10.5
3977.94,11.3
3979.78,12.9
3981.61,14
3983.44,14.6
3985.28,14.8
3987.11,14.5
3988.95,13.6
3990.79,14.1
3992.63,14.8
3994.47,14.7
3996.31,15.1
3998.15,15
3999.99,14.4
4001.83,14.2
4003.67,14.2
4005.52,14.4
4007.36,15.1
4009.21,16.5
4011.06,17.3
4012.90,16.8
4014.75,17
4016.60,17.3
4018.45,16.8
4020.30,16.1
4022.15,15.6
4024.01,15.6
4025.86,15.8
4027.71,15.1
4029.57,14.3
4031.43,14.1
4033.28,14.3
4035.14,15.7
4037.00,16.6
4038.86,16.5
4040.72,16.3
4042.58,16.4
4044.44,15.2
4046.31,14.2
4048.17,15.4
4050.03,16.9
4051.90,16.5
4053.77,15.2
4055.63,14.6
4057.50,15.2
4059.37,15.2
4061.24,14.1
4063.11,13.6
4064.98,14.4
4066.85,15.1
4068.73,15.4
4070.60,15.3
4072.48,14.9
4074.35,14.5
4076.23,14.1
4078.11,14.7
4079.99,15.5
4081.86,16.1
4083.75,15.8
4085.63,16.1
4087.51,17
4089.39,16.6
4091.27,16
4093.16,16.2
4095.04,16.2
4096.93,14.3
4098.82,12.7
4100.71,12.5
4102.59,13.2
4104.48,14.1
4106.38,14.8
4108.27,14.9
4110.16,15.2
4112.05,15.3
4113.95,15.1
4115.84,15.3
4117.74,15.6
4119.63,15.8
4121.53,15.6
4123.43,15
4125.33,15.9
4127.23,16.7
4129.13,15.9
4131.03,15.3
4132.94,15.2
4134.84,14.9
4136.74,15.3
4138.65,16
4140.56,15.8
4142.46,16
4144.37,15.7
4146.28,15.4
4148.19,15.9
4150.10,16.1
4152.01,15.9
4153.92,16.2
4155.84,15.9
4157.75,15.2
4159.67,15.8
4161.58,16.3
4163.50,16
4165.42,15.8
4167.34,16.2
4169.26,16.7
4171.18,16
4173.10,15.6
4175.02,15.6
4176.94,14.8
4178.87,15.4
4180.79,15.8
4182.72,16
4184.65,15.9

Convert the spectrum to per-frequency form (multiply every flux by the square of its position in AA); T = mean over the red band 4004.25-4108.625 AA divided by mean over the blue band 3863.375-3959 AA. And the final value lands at 1.77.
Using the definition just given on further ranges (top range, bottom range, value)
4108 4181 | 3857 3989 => 1.86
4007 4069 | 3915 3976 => 1.88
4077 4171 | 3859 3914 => 1.88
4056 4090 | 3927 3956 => 1.90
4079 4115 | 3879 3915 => 1.75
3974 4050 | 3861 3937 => 1.75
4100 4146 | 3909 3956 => 1.78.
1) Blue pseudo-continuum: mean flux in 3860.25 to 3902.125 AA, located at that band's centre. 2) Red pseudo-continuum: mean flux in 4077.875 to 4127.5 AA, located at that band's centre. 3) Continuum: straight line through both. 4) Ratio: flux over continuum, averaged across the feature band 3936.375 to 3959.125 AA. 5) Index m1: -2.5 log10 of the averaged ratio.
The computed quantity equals 0.08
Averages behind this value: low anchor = 8.9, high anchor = 15.3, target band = 10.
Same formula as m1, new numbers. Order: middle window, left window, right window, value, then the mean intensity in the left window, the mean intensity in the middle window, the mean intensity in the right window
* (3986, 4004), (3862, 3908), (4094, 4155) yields -0.212 mag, 9.07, 14.5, 15.2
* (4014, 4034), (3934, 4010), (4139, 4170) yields -0.246 mag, 11.1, 15.6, 15.9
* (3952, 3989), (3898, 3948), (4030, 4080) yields 0.133 mag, 9.31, 10.1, 15.2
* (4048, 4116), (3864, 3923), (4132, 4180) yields -0.081 mag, 9.56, 15.1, 15.8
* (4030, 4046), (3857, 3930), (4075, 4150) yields -0.166 mag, 9.44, 15.5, 15.3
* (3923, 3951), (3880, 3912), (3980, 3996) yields 0.373 mag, 9.42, 8.26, 14.3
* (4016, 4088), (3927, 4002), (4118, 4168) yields -0.192 mag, 10.2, 15.4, 15.8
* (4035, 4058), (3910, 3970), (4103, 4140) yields -0.232 mag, 9.05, 15.8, 15.3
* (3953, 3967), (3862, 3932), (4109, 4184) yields 0.176 mag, 9.38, 9.32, 15.7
